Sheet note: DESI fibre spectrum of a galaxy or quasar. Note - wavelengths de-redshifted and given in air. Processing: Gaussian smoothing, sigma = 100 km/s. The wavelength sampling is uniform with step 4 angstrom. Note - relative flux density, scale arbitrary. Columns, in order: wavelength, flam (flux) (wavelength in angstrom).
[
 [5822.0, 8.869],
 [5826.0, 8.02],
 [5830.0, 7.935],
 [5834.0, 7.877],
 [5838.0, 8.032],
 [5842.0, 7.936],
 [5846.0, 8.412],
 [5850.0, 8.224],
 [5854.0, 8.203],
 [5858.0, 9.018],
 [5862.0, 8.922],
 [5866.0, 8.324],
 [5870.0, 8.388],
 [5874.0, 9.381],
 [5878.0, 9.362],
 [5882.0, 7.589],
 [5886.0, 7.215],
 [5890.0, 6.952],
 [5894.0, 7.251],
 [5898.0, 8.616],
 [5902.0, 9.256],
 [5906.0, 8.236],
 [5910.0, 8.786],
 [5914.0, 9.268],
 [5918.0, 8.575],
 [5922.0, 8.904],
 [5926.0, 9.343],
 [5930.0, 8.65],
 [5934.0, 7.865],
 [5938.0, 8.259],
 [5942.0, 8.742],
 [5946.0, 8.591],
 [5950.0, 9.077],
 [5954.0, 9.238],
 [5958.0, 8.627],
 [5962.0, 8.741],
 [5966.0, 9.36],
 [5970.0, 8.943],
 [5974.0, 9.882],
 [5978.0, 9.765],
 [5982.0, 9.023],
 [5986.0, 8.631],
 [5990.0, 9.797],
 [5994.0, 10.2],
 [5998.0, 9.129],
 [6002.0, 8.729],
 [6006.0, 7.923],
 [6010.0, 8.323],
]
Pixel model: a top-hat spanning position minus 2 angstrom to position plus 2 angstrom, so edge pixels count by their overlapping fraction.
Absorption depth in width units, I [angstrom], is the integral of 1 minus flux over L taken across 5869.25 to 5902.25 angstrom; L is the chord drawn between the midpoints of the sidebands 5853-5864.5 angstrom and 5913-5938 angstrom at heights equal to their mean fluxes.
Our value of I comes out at 2.14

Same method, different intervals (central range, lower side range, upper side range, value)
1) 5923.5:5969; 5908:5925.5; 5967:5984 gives 1.92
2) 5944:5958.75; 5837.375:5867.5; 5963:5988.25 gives 0.29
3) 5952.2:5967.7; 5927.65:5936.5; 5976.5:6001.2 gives -0.26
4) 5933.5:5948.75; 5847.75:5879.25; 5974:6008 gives 0.94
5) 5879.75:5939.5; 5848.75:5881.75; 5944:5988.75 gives 3.64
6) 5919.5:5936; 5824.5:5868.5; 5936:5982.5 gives 0.23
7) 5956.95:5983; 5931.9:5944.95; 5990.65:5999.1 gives -0.30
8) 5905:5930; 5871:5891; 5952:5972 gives -0.95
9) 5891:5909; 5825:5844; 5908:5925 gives 0.90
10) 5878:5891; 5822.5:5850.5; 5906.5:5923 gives 1.43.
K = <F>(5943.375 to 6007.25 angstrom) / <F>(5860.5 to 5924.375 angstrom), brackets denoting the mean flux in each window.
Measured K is 1.08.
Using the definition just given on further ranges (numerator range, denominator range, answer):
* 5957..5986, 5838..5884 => 1.08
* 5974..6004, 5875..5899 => 1.19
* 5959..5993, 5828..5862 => 1.12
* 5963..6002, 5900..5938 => 1.07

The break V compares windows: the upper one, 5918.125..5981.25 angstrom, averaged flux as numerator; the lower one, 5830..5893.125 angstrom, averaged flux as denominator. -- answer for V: 1.1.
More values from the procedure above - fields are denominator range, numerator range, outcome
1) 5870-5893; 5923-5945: 1.06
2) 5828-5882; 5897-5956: 1.04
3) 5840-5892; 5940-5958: 1.07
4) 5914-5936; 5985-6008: 1.04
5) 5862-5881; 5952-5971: 1.02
